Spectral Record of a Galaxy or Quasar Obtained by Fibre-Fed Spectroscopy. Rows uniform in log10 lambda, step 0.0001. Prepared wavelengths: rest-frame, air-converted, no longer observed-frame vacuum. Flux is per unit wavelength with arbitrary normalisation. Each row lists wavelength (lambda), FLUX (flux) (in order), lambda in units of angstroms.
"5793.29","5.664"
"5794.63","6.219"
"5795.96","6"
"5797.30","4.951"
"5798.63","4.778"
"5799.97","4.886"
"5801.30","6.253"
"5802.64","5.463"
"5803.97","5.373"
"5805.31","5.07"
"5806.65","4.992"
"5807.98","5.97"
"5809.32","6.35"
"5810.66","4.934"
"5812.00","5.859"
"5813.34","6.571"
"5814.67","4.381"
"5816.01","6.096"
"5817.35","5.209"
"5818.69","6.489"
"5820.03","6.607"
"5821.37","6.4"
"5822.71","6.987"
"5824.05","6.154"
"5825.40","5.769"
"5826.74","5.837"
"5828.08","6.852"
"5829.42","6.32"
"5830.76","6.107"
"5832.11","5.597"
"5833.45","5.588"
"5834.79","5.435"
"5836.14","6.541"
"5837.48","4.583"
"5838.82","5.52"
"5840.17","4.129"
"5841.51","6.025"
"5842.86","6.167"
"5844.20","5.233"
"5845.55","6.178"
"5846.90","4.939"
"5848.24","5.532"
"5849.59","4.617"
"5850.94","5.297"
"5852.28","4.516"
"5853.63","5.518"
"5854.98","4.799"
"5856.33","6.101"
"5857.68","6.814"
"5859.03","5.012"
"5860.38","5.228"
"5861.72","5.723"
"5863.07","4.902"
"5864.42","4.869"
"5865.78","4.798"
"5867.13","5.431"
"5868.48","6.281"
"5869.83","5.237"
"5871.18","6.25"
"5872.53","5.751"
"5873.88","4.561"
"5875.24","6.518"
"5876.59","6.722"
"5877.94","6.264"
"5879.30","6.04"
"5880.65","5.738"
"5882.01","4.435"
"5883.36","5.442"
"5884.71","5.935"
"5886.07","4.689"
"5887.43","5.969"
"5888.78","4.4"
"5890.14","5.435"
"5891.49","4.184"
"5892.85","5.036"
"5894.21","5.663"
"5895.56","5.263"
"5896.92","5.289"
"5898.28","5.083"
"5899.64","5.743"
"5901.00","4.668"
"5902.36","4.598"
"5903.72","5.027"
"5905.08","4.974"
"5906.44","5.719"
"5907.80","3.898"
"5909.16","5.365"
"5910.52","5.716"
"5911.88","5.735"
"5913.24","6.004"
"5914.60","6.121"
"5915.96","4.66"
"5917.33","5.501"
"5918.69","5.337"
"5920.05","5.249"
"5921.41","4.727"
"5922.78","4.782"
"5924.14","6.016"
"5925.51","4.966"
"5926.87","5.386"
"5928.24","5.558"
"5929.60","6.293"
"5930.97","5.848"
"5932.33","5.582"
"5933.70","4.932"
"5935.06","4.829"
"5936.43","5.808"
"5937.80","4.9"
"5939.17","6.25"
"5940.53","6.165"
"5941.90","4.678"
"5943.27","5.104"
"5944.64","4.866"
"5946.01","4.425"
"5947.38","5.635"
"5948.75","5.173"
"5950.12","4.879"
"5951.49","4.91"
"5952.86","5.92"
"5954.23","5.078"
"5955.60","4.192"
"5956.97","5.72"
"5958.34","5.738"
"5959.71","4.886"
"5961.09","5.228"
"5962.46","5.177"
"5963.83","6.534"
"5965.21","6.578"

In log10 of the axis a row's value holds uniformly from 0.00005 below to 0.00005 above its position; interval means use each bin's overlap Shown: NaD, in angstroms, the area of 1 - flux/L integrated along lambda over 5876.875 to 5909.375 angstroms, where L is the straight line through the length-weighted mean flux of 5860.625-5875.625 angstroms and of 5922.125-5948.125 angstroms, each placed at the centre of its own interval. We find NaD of 1.2 angstroms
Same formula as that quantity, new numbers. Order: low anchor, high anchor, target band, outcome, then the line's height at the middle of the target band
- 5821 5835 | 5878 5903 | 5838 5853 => 1.49 angstroms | 5.86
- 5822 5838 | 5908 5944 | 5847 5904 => 3.57 angstroms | 5.72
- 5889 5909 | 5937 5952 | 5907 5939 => -1.62 angstroms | 5.11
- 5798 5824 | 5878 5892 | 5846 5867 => 0.76 angstroms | 5.46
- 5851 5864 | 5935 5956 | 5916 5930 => -0.22 angstroms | 5.25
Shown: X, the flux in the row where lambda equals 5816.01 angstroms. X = 6.096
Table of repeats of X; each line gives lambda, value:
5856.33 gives 6.101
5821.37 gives 6.4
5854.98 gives 4.799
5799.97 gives 4.886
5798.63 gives 4.778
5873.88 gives 4.561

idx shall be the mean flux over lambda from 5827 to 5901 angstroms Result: 5.48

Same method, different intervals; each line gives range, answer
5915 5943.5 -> 5.37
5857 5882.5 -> 5.62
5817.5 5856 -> 5.7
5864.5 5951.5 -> 5.35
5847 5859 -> 5.36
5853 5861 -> 5.58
